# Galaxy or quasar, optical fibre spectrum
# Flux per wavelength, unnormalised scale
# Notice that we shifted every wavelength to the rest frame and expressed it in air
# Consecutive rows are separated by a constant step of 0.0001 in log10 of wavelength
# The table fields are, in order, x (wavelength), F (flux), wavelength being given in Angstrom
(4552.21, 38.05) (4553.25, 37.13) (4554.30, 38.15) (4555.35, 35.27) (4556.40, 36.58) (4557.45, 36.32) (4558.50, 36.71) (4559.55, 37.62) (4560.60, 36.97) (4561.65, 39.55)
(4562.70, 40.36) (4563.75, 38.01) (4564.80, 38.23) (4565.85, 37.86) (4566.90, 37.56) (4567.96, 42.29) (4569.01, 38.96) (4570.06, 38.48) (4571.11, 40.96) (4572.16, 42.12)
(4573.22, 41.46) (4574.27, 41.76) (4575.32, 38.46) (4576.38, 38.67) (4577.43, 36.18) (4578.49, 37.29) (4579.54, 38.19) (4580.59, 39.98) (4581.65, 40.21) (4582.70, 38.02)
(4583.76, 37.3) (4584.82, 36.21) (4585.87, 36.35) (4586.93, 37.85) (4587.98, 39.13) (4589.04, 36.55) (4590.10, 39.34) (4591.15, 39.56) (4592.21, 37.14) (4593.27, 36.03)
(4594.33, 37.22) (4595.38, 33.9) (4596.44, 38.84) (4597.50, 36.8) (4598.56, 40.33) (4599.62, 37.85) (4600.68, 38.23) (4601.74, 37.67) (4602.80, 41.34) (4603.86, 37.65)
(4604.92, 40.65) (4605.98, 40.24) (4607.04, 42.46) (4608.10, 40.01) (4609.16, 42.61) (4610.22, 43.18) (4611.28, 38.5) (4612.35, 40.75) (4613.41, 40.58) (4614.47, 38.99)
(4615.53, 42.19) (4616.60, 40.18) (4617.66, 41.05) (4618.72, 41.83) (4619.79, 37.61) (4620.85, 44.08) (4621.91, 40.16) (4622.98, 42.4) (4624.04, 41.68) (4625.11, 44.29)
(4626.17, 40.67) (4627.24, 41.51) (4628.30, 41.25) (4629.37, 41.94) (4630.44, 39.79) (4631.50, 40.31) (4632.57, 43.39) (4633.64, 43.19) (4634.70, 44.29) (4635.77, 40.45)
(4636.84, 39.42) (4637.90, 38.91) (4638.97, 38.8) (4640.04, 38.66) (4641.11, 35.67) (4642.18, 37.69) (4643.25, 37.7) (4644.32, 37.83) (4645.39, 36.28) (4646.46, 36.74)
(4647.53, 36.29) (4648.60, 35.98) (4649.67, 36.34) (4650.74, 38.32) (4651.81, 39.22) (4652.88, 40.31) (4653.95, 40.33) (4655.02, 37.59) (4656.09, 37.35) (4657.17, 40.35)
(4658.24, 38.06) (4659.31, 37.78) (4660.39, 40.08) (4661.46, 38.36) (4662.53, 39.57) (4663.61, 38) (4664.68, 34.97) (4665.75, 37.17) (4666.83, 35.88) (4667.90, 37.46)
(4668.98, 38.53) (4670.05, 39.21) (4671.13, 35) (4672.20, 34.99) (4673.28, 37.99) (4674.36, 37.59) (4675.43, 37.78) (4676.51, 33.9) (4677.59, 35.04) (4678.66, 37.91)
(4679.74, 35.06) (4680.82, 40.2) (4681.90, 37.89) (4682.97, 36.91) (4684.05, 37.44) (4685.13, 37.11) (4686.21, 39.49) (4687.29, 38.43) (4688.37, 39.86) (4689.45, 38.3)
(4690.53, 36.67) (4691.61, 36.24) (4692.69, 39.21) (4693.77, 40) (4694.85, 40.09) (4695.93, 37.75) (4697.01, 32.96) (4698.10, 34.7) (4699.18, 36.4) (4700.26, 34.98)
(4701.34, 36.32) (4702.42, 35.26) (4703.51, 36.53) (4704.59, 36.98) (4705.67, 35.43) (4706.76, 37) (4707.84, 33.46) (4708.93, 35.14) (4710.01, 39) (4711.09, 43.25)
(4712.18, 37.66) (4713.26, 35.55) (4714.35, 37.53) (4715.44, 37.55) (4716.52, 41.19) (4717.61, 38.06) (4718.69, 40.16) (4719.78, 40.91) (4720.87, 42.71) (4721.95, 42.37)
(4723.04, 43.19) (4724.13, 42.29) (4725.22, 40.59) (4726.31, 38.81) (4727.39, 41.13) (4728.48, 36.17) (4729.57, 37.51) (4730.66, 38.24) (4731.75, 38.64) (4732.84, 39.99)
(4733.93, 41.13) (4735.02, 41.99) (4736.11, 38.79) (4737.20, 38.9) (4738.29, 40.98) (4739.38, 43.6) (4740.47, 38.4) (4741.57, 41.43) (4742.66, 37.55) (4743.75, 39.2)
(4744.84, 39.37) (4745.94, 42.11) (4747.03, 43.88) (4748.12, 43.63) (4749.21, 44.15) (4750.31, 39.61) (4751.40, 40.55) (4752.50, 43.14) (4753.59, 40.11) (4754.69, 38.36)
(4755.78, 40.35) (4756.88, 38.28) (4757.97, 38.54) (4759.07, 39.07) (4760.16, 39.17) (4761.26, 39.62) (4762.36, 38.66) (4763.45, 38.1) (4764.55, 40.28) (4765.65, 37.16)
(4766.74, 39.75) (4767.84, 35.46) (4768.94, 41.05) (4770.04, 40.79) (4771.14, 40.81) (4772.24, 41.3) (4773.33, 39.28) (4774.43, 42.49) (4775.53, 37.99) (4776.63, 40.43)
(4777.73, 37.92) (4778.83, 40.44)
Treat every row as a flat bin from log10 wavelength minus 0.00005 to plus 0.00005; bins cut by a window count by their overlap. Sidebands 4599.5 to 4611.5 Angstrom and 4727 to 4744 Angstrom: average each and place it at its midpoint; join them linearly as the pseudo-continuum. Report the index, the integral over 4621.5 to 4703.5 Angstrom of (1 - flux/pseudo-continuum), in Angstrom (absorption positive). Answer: 3.3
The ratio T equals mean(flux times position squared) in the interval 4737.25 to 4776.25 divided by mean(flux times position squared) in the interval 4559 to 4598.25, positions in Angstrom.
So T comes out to 1.1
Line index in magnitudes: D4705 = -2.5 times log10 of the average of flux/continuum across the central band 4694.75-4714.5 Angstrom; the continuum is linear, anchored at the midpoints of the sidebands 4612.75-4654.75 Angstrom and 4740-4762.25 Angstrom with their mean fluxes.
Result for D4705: 0.10 mag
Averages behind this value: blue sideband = 39.9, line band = 36.5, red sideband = 40.3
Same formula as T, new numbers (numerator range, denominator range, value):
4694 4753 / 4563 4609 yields 1.07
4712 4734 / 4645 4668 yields 1.08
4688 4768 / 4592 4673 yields 1.04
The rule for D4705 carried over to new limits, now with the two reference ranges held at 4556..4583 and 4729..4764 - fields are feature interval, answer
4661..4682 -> 0.07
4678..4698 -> 0.05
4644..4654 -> 0.05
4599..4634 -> -0.05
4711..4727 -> 0.00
